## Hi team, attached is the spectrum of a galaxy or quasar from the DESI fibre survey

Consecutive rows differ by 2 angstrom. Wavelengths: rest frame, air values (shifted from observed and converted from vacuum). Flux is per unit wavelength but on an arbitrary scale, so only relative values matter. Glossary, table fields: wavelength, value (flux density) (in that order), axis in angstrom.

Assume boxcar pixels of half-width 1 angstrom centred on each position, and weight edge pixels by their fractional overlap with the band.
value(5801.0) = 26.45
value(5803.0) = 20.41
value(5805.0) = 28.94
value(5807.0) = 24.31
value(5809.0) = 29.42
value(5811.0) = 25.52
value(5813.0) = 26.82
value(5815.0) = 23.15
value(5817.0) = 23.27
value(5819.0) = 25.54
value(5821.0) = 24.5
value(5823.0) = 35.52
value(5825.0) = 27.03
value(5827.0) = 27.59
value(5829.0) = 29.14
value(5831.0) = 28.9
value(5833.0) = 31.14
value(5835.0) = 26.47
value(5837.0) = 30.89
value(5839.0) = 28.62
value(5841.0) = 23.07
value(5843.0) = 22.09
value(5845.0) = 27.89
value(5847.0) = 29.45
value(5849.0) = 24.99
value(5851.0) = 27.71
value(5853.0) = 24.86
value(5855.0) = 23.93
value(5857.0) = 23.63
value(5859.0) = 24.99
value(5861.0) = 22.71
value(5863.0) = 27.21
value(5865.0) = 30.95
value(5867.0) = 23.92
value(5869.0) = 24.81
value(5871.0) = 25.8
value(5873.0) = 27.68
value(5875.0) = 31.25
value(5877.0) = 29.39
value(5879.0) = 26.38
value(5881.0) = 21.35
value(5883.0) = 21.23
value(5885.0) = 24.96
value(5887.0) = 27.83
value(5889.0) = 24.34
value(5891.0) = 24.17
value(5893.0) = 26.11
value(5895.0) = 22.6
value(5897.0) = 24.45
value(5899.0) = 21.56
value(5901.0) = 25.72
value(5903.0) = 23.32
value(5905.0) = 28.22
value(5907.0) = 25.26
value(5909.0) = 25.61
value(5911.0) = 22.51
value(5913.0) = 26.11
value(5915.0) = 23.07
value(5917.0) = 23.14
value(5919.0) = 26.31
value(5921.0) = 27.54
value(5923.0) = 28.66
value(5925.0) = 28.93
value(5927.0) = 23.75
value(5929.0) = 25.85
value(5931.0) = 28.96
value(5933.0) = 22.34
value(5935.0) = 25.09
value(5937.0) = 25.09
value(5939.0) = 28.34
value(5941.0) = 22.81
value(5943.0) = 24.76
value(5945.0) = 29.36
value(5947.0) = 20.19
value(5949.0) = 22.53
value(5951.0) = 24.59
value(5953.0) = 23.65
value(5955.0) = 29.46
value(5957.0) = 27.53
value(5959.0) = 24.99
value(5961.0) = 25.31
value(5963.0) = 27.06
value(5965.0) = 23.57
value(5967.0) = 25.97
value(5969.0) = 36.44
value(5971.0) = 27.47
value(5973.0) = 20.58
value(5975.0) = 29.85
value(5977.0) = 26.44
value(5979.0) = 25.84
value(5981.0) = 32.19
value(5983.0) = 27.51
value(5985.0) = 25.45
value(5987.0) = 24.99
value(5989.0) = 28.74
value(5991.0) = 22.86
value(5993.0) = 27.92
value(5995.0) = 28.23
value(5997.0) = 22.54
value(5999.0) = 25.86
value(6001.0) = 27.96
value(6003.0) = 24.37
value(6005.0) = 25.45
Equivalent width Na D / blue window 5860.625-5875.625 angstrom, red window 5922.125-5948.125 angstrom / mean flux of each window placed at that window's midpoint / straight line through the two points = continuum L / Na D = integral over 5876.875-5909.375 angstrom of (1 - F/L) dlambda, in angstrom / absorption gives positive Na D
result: 2.1 angstrom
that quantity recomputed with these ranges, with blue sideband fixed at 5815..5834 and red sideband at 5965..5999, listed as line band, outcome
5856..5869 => 1.0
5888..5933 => 3.5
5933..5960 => 2.0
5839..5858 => 1.5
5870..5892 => 1.3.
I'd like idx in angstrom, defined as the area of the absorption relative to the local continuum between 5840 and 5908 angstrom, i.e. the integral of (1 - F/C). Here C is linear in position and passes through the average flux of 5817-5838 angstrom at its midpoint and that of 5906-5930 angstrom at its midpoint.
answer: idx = 3.9 angstrom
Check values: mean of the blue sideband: 28.4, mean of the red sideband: 25.6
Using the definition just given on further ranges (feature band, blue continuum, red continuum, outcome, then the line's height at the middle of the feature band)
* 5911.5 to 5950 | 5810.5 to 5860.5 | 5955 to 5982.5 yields 2.43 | 27.1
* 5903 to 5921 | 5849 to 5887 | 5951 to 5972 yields 0.87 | 26.3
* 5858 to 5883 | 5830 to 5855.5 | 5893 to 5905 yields -0.58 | 25.6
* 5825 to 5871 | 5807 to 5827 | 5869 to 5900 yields -0.97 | 26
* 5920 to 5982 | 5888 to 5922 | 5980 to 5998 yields -1.17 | 25.8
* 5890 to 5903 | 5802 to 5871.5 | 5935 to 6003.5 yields 1.13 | 26.3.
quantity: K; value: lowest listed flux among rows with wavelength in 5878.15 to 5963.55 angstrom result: 20.19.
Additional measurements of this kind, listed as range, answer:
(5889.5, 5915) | 21.56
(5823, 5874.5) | 22.09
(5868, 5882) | 21.35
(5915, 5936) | 22.34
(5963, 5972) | 23.57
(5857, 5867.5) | 22.71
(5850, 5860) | 23.63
